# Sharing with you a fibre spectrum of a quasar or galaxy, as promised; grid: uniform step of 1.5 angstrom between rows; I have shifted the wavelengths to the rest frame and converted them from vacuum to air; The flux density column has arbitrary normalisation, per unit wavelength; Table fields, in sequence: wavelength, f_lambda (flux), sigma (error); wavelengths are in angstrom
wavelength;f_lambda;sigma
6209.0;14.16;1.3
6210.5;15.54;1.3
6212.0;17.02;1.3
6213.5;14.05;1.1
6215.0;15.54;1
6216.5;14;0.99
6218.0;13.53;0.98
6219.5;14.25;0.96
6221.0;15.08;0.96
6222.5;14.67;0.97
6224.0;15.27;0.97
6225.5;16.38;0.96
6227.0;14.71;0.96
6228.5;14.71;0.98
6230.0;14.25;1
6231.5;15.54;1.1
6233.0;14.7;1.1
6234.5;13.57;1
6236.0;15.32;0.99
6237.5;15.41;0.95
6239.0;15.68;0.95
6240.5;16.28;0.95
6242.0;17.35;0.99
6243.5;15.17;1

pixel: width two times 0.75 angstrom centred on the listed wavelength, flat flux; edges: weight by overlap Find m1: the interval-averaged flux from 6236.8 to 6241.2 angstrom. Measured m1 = 15.8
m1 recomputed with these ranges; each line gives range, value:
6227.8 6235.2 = 14.6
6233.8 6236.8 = 14.5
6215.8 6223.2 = 14.3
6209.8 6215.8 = 15.5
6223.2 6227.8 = 15.4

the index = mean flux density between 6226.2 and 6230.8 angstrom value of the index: 14.6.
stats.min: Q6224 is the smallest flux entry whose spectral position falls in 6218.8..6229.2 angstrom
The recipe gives 14.25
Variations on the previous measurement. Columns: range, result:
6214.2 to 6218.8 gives 13.53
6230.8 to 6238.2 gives 13.57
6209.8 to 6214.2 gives 14.05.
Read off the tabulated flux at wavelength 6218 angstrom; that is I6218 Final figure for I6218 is 13.53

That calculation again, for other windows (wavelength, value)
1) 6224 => 15.27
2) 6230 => 14.25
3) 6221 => 15.08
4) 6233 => 14.7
